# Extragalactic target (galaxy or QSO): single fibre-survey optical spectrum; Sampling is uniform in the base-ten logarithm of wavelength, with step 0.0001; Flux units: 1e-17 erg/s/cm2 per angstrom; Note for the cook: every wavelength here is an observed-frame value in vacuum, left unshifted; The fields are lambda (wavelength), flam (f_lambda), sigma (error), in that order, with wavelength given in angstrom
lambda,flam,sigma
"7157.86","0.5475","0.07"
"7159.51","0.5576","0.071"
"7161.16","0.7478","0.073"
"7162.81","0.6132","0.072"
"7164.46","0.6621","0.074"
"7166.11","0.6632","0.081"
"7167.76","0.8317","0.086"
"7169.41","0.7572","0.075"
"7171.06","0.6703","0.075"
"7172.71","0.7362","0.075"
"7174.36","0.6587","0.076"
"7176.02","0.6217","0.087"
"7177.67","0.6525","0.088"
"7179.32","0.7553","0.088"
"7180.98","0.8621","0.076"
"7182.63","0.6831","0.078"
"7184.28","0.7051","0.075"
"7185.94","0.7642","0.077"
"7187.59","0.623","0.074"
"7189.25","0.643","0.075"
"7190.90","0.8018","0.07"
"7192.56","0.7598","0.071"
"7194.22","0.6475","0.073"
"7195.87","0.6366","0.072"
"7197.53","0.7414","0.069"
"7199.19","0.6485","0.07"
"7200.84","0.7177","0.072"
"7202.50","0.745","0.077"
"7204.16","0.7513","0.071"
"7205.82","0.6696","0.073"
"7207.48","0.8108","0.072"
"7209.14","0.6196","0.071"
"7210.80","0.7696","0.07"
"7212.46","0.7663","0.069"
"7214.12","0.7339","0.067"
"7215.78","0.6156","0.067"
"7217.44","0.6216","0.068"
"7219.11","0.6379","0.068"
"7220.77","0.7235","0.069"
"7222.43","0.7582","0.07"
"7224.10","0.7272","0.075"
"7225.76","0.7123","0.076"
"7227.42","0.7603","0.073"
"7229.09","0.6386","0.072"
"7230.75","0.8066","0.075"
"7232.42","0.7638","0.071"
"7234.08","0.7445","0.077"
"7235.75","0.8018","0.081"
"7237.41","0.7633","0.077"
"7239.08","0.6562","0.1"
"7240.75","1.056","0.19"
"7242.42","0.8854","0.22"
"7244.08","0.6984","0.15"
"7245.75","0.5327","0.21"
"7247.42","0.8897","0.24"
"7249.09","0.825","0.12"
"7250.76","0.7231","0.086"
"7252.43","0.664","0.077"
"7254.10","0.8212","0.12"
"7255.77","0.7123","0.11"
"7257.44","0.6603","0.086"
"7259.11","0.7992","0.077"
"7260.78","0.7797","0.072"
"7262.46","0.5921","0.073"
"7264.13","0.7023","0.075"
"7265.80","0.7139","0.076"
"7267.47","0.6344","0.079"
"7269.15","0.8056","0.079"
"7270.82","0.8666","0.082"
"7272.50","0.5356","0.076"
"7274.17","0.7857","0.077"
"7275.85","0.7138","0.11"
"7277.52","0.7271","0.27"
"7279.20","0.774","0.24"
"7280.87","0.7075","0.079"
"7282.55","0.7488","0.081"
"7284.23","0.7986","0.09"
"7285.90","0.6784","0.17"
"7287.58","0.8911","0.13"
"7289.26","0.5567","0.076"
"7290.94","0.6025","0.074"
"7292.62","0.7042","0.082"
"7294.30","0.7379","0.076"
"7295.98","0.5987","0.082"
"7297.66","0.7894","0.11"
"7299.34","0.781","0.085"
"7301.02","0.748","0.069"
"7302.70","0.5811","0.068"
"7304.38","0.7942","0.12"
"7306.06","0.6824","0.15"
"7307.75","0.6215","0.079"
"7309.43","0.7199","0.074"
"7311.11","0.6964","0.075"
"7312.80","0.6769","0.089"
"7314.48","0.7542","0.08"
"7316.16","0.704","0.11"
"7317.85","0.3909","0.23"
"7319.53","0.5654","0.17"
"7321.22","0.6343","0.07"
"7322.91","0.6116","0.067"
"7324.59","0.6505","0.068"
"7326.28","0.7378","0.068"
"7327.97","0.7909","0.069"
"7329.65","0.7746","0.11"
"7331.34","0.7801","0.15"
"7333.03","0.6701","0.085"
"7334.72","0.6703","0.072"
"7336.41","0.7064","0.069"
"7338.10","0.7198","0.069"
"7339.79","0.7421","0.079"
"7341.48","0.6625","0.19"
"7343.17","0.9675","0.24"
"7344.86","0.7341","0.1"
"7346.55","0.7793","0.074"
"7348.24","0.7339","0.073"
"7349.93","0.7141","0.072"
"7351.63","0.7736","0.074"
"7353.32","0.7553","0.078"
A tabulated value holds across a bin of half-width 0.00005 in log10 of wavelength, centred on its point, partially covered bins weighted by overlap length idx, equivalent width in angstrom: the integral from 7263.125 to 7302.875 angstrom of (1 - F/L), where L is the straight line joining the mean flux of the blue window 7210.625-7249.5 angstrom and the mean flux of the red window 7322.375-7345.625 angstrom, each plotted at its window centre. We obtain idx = 1.1 angstrom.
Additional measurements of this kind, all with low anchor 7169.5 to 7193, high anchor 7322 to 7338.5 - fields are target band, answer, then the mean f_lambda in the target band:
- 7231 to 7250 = -2.0 angstrom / 0.784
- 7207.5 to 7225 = 0.2 angstrom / 0.703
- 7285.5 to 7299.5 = 0.2 angstrom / 0.701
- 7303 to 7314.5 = 0.2 angstrom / 0.697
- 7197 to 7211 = -0.1 angstrom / 0.717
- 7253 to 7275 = -0.4 angstrom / 0.723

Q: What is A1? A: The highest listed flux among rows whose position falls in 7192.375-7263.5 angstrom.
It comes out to 1.056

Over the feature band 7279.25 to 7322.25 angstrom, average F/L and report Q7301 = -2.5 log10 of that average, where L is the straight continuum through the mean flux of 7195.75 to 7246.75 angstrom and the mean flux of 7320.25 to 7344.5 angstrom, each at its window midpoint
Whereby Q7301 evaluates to 0.06 mag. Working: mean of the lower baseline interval 0.728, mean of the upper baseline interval 0.722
